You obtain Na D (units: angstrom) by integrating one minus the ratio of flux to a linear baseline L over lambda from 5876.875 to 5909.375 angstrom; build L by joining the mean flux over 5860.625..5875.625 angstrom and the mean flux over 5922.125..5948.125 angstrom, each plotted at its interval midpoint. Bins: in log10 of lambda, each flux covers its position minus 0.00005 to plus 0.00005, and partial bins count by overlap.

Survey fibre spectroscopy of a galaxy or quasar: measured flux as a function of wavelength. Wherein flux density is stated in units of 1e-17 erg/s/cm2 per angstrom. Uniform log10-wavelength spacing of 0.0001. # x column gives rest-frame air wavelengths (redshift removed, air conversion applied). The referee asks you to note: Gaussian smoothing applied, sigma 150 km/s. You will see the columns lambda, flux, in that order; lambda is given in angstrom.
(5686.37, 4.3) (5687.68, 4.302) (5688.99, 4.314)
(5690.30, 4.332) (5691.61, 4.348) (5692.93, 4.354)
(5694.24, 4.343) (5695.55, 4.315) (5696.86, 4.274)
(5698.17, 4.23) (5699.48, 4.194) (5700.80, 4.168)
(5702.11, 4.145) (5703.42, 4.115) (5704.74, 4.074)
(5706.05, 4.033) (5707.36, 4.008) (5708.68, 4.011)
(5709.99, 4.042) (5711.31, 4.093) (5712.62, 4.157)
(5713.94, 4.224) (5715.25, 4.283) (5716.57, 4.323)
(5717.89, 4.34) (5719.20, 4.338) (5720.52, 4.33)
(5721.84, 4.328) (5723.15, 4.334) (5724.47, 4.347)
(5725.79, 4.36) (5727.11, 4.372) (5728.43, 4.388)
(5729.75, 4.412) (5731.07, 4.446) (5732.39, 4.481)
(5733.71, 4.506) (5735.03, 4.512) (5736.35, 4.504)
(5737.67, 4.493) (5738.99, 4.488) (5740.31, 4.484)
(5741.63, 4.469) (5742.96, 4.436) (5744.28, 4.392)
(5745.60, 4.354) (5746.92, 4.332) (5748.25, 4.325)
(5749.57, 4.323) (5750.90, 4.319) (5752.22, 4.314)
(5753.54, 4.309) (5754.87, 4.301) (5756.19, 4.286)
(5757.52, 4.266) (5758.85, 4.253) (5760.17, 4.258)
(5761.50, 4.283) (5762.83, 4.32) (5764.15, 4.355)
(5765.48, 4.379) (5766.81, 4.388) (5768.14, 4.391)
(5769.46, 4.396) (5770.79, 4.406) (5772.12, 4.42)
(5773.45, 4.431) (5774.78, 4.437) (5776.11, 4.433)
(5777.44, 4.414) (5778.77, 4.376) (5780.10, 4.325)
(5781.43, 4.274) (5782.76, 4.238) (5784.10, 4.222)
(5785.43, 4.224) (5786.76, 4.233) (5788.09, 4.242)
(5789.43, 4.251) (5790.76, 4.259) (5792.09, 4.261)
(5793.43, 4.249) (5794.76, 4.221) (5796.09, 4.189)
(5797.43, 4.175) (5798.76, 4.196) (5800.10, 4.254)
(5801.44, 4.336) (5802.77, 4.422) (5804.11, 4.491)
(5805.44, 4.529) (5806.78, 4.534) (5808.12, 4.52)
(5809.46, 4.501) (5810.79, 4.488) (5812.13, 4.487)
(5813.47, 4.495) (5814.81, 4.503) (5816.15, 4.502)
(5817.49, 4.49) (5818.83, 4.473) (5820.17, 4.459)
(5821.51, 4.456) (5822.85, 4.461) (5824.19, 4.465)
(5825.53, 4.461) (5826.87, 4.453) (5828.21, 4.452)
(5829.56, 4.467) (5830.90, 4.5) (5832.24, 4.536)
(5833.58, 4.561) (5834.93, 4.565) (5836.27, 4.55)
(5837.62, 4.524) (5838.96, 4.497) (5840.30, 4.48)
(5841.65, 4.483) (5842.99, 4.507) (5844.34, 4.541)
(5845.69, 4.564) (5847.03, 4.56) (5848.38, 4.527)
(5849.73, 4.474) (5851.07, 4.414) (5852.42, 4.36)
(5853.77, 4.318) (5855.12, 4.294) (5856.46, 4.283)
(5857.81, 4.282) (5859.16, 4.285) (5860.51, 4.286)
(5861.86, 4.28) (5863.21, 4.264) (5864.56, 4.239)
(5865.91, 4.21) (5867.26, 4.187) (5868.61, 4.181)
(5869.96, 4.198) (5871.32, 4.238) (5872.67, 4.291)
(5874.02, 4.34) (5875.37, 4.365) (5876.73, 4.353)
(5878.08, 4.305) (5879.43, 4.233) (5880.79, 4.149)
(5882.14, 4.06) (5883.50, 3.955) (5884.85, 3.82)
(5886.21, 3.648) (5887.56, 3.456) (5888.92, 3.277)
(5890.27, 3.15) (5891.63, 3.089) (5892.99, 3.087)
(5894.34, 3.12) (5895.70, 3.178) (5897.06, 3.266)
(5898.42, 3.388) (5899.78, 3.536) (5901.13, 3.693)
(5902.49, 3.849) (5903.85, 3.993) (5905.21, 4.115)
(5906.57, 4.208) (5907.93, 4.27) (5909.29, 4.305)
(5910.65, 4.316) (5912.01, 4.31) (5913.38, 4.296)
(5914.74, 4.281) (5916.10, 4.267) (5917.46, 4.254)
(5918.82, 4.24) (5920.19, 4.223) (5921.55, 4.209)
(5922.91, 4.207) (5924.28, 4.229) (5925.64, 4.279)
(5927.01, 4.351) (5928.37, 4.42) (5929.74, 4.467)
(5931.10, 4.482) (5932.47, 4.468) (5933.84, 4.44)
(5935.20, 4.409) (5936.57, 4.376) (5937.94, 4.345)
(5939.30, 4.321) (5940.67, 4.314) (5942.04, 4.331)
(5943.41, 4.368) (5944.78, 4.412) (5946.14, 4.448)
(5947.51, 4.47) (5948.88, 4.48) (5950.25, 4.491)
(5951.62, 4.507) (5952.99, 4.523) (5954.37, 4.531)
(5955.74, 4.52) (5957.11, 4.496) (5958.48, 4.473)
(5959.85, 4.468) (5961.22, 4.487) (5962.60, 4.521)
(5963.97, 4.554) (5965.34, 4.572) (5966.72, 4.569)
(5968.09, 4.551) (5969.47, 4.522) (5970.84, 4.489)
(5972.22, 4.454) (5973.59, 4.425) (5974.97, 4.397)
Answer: 4.4 angstrom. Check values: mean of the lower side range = 4.25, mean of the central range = 3.71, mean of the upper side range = 4.38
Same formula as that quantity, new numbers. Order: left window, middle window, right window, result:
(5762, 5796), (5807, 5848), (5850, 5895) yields -3.2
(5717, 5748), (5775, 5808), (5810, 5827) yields 1.1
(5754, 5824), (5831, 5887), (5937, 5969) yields 1.1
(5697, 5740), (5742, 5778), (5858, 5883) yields -0.7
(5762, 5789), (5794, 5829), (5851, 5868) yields -0.9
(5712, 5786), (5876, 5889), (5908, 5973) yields 1.3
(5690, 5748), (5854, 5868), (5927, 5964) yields 0.4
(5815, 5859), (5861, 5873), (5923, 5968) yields 0.6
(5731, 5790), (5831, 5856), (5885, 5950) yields -1.7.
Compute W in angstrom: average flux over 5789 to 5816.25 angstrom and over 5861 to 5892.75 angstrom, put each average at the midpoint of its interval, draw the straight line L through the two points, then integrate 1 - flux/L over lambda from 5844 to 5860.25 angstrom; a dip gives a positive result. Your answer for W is -1.1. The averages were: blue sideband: 4.37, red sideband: 4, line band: 4.4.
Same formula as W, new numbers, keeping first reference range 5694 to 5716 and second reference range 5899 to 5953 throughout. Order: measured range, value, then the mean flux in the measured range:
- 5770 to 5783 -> -0.6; 4.38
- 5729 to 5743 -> -1.0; 4.48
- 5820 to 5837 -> -1.1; 4.49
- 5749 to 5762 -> -0.3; 4.29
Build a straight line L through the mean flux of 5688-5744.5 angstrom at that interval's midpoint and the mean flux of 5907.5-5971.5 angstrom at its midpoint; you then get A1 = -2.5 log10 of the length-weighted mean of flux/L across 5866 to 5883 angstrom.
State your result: 0.03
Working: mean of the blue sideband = 4.3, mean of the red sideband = 4.4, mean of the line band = 4.24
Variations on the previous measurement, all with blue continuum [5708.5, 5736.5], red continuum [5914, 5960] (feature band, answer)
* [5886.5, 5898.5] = 0.33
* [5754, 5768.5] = 0.01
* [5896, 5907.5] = 0.17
